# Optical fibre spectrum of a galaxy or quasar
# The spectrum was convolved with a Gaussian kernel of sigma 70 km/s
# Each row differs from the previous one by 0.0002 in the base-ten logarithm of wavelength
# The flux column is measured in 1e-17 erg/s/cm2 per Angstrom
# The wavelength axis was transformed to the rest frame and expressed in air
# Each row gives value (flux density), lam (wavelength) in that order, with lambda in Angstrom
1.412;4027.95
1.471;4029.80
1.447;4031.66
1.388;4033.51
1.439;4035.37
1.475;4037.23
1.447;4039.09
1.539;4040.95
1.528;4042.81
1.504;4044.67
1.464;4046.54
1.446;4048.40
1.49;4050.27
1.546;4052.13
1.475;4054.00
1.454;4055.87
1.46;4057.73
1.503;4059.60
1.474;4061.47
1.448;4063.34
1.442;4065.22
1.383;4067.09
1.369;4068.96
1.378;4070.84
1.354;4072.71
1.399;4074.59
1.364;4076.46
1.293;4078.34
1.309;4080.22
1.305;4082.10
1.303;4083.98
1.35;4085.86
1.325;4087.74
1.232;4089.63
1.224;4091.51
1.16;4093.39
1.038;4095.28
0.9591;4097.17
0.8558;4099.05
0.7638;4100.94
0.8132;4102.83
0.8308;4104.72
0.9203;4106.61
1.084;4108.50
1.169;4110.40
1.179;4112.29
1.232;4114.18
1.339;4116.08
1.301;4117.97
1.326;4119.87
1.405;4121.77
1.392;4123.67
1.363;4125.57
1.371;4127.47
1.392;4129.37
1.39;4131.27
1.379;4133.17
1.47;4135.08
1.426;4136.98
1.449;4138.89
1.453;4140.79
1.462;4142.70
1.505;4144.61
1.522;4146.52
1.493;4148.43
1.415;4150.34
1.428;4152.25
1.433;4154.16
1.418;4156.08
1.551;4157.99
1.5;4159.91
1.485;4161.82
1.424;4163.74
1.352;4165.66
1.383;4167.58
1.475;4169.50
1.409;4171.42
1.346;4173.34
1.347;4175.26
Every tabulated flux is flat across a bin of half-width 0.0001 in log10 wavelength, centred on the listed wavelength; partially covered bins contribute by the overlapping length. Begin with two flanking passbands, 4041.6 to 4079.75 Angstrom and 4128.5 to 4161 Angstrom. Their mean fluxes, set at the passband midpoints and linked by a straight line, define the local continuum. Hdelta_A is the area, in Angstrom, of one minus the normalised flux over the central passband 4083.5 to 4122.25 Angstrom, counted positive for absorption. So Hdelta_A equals 8.5 Angstrom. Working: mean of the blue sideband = 1.44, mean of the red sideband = 1.45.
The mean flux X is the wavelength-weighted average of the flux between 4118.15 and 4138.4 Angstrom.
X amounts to 1.39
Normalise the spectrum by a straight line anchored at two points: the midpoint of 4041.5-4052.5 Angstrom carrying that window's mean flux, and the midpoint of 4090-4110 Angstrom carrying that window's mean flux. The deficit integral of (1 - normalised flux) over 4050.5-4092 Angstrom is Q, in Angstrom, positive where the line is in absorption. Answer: -4.3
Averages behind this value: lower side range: 1.5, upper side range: 0.978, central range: 1.38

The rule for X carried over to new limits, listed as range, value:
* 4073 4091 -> 1.32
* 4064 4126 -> 1.22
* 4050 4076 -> 1.44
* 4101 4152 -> 1.3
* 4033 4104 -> 1.33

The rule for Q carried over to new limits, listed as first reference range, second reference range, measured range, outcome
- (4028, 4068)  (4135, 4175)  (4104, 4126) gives 3.6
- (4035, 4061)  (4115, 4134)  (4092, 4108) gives 5.4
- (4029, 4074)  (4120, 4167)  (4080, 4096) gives 2.2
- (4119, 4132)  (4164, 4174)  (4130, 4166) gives -1.7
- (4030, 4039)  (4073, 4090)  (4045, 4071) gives -1.4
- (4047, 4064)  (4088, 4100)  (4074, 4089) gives -1.4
